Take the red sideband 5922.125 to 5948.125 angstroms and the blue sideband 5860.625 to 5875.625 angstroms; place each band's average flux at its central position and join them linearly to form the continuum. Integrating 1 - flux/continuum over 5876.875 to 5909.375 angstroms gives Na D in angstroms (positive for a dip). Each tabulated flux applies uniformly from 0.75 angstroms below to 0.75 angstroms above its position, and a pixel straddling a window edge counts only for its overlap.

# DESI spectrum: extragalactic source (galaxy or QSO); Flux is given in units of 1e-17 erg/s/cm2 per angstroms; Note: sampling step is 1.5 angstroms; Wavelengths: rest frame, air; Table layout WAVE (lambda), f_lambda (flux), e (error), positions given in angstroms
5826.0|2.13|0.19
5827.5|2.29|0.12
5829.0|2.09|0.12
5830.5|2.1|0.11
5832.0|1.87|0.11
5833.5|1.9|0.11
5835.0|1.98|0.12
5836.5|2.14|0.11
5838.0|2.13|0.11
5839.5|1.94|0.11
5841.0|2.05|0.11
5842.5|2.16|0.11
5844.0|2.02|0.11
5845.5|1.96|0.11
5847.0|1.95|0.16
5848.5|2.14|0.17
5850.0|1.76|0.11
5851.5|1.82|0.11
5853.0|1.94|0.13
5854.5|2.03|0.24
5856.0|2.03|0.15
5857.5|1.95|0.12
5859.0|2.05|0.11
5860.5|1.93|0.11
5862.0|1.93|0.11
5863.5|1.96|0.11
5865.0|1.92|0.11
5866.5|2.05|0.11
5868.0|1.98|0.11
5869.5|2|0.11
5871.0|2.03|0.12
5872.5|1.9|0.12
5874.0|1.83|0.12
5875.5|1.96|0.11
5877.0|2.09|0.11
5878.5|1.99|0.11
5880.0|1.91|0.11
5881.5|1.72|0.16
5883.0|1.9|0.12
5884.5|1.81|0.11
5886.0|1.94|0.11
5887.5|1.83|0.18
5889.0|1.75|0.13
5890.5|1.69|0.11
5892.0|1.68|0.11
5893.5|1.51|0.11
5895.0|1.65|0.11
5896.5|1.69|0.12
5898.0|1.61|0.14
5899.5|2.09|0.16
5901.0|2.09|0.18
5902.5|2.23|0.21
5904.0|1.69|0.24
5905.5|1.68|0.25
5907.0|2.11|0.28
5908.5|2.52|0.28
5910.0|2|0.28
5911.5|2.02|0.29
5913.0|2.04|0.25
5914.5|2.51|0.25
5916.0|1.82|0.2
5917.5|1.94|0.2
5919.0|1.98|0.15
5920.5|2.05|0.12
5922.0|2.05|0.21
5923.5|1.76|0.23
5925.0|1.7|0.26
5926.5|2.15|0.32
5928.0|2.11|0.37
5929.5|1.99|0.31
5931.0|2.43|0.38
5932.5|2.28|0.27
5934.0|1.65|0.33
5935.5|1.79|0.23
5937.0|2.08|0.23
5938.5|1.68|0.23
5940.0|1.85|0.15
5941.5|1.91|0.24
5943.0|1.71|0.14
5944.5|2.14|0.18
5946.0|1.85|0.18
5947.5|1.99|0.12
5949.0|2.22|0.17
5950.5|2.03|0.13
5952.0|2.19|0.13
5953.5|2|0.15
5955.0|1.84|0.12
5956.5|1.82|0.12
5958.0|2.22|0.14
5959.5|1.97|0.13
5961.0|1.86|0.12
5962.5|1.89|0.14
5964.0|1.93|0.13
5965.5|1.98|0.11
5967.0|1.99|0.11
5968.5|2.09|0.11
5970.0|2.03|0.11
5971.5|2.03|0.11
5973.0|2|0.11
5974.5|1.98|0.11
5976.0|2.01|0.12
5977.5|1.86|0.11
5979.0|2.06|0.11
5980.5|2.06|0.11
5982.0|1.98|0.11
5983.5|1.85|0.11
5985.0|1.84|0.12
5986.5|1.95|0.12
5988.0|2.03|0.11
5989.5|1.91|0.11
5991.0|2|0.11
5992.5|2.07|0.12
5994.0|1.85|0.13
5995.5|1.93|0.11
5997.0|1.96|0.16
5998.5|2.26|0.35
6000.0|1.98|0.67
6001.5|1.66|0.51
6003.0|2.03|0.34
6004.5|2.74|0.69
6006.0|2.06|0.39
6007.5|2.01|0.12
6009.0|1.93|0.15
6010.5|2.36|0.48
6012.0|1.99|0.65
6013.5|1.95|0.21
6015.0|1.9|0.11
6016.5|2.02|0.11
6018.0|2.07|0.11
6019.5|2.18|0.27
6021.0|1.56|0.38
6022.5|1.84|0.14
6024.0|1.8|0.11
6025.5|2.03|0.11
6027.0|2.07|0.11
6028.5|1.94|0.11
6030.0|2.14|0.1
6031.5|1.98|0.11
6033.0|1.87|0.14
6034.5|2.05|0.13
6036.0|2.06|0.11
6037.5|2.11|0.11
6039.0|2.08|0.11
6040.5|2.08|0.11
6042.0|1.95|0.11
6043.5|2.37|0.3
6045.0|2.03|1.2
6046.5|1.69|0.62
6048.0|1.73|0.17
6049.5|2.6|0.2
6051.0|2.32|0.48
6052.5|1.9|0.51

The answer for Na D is 1.40 angstroms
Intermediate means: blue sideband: 1.95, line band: 1.87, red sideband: 1.95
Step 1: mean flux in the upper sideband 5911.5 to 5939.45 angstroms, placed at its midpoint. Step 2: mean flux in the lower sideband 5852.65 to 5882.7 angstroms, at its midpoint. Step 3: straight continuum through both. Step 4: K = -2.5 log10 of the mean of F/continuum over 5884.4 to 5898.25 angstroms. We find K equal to 0.15 mag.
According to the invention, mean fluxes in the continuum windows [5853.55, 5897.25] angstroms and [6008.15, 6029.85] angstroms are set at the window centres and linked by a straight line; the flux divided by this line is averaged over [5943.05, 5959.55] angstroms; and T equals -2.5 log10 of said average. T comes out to -0.04 mag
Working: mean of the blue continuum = 1.89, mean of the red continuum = 1.98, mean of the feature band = 2.01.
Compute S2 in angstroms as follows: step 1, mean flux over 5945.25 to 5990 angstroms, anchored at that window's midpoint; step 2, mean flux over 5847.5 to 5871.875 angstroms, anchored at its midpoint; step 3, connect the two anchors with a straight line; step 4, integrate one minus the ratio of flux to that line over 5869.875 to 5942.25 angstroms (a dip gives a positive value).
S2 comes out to 1.6 angstroms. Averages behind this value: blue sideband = 1.97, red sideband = 1.98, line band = 1.93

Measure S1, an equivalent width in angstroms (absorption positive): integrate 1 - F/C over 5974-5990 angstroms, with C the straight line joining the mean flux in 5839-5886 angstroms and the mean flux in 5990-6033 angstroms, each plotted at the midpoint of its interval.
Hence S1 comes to 0.3 angstroms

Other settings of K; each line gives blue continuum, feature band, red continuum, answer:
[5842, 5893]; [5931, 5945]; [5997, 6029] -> 0.03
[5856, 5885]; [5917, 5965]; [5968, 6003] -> 0.00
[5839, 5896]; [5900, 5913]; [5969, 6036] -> -0.06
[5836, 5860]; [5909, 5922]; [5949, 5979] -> -0.03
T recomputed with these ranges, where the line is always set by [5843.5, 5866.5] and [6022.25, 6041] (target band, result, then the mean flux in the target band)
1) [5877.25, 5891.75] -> 0.07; 1.84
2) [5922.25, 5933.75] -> -0.03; 2.04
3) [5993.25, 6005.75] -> -0.03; 2.05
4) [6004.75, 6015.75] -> -0.03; 2.06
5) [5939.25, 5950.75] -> 0.01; 1.96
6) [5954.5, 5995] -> 0.01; 1.97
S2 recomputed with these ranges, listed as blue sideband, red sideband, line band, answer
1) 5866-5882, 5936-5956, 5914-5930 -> -0.3 angstroms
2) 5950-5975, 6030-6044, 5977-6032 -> 0.9 angstroms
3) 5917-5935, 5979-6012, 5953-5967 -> 0.5 angstroms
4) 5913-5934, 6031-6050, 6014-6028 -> 0.7 angstroms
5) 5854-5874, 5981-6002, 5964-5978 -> -0.3 angstroms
